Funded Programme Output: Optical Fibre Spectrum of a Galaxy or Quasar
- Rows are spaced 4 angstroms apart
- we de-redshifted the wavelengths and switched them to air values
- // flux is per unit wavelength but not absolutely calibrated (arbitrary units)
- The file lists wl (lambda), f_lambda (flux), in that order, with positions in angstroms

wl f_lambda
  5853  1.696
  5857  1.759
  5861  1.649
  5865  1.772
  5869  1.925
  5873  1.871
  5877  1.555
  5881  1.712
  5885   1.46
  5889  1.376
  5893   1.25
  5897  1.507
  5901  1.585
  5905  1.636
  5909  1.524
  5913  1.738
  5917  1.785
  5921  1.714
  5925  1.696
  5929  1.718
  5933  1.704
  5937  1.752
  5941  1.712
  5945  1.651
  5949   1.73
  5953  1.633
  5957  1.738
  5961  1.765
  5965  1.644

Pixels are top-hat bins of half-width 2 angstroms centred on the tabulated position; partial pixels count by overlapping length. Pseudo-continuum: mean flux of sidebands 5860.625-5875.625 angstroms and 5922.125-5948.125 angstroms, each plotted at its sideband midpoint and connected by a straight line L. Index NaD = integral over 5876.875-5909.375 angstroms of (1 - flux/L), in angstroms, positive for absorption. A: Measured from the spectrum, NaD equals 4.8 angstroms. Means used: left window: 1.81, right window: 1.71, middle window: 1.51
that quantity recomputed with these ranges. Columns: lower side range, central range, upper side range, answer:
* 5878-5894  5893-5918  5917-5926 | 0.3 angstroms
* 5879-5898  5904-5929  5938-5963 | -1.8 angstroms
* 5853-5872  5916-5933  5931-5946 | 0.0 angstroms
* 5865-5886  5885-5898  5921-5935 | 2.6 angstroms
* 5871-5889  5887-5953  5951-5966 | 1.2 angstroms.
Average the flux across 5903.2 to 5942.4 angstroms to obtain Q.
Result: 1.7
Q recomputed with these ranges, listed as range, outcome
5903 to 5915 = 1.63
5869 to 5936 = 1.63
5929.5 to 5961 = 1.71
